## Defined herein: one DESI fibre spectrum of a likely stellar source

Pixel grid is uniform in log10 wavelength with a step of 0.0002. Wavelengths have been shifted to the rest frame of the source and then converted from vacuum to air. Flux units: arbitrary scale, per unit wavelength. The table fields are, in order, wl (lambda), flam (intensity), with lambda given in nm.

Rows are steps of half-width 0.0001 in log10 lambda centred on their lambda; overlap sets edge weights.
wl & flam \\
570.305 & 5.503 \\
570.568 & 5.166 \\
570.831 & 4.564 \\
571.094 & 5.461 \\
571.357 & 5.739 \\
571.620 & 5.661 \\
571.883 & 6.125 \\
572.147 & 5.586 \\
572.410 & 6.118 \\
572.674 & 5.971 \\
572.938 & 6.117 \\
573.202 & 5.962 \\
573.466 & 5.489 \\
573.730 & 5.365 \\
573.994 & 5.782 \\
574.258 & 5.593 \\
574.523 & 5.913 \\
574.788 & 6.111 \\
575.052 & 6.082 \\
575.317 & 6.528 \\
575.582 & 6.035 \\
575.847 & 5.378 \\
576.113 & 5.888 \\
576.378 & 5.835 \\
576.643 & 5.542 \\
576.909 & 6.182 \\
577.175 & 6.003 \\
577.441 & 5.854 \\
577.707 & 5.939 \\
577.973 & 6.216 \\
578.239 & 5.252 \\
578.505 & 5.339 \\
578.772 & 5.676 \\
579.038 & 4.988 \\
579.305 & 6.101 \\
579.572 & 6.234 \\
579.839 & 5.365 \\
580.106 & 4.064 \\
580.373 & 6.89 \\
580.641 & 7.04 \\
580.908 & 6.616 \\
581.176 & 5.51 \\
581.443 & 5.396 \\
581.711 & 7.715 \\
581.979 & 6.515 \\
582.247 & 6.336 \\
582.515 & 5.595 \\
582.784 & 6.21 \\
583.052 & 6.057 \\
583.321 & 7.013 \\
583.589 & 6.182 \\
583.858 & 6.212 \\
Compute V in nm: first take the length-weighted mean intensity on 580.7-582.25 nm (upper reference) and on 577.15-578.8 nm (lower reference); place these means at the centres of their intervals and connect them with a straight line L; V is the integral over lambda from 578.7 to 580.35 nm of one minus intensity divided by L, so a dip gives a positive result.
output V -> 0.145 nm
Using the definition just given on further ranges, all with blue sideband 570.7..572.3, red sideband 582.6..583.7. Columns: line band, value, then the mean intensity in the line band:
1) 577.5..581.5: 0.197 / 5.78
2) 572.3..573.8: -0.057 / 5.85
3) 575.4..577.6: 0.008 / 5.85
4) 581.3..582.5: -0.028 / 6.4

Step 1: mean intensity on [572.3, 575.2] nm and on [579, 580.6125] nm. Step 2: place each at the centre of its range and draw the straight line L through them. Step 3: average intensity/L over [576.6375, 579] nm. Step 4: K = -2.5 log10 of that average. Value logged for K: 0.00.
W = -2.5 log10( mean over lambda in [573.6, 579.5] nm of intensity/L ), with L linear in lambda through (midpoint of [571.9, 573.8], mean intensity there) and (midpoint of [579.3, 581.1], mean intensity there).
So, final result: 0.02 mag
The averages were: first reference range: 5.83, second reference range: 6.02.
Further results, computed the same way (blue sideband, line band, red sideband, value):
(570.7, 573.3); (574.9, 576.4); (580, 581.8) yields -0.01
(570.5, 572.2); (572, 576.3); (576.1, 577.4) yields -0.03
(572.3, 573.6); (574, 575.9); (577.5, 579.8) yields -0.02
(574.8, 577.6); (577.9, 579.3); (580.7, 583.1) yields 0.10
